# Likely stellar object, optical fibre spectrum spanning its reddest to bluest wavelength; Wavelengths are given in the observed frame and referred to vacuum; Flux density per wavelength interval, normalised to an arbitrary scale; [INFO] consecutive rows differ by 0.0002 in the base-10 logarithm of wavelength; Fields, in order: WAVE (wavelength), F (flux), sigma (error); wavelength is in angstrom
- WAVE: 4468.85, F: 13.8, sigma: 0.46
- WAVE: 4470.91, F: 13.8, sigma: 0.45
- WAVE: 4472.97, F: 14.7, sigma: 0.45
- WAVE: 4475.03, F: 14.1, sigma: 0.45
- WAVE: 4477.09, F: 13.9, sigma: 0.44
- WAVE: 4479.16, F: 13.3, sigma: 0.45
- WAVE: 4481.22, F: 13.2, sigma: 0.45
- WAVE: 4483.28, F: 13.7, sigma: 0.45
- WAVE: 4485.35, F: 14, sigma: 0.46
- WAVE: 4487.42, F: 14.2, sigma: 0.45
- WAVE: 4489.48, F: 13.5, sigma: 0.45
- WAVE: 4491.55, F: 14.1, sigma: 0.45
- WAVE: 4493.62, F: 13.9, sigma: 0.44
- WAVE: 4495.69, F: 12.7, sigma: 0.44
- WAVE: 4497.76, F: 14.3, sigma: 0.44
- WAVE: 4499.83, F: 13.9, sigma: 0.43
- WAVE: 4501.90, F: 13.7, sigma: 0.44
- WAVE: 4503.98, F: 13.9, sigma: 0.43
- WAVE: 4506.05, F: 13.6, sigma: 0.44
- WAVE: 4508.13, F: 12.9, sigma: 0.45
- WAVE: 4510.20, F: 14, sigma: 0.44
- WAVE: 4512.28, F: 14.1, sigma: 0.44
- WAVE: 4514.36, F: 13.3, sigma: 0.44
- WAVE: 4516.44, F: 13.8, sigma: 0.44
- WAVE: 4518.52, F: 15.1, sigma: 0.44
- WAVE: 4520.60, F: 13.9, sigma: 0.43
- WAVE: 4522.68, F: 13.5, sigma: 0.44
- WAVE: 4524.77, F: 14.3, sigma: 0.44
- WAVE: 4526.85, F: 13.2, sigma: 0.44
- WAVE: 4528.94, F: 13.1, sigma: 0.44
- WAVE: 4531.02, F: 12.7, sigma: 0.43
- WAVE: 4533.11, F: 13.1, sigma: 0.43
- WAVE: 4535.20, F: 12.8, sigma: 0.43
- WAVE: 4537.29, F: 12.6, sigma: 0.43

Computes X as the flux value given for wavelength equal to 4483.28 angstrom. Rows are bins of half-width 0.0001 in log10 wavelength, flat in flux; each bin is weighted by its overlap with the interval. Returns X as 13.7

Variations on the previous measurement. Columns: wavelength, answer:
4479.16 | 13.3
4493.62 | 13.9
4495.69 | 12.7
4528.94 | 13.1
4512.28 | 14.1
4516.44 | 13.8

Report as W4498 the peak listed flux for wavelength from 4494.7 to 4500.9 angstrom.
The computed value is 14.3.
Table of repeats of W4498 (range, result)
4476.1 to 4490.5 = 14.2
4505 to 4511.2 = 14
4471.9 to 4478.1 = 14.7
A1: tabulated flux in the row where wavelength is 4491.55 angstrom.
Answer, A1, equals 14.1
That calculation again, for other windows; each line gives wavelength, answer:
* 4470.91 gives 13.8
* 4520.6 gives 13.9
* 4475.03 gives 14.1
